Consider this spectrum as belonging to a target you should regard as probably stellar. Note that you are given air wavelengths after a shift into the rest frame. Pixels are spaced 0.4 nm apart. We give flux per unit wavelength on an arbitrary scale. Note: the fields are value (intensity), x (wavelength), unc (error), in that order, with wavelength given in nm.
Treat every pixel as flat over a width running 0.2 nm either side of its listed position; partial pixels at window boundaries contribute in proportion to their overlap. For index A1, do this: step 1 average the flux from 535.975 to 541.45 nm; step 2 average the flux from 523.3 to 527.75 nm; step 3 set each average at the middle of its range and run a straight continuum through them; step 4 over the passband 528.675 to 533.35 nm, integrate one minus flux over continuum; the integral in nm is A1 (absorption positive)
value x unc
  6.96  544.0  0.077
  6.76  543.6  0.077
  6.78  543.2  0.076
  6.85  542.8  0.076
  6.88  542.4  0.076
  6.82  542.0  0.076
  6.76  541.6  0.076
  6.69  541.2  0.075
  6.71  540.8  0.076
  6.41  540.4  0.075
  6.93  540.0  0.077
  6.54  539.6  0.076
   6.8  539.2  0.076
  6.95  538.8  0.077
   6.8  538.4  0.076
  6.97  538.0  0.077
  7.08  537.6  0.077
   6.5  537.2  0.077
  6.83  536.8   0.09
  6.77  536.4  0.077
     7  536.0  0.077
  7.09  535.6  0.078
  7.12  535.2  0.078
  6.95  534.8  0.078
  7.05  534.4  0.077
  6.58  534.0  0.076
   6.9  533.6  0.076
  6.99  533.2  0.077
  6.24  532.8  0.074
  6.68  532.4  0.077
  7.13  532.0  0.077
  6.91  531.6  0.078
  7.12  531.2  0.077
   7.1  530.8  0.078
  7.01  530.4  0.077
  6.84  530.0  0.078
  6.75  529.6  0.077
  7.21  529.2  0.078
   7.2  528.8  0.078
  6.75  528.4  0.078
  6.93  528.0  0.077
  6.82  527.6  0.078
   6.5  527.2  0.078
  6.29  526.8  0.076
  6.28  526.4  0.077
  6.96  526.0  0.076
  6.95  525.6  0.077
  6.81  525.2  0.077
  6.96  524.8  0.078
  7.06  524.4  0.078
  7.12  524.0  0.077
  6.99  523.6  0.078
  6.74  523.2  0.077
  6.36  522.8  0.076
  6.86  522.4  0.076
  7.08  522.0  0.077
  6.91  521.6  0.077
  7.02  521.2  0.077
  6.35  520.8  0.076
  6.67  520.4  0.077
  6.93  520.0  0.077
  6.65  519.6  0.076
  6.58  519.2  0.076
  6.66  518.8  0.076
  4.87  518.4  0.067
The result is -0.10 nm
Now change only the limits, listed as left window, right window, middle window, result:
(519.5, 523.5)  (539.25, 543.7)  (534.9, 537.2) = -0.06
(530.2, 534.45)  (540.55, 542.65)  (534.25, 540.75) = -0.04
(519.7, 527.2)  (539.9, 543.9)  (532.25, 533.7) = 0.02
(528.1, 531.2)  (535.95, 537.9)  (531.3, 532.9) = 0.03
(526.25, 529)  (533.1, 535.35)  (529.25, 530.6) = -0.03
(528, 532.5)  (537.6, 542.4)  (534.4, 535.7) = -0.03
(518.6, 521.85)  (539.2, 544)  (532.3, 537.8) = -0.08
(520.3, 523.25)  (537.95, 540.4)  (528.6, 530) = -0.05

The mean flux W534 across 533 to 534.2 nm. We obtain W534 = 6.82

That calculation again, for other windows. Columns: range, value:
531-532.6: 6.96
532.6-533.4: 6.61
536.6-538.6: 6.84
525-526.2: 6.91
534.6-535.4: 7.03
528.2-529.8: 6.98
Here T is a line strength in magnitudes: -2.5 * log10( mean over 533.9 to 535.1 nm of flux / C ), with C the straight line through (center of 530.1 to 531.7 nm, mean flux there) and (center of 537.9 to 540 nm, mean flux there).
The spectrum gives 0.00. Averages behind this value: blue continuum 7.03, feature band 6.91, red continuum 6.82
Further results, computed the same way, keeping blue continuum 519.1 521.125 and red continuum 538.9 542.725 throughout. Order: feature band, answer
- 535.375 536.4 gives -0.043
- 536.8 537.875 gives -0.014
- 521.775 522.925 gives -0.020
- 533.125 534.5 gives -0.023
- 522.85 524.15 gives -0.032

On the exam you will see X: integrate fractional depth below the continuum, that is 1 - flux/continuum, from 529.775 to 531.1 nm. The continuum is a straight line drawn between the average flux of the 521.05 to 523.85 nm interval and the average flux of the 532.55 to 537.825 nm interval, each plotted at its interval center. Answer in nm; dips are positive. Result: -0.03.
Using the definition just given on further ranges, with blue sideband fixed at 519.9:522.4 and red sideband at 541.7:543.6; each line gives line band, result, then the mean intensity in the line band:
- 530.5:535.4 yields -0.055 nm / 6.9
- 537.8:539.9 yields 0.001 nm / 6.82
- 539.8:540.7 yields 0.019 nm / 6.67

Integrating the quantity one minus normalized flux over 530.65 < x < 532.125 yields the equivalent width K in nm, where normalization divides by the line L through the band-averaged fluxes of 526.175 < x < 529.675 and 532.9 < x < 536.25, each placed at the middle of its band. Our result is -0.05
